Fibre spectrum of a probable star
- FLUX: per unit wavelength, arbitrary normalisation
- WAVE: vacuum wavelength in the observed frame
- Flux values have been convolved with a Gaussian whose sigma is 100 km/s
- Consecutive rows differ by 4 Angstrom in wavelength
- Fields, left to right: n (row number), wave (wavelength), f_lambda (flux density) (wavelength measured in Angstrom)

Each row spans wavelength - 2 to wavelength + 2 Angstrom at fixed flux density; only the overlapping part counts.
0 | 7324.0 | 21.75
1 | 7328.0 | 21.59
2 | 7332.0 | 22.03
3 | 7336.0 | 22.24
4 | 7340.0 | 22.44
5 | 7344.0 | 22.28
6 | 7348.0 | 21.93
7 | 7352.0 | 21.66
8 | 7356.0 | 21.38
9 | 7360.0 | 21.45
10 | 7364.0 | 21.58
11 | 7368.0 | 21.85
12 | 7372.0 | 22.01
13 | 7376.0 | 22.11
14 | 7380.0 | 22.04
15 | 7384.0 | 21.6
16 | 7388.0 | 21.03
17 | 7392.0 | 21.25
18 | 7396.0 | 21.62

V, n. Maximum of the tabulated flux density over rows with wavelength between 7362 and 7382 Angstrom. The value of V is 22.11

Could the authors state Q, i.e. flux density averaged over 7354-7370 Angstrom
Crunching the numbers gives 21.6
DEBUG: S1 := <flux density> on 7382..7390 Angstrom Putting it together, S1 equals 21.3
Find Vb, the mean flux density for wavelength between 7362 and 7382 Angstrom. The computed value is 21.9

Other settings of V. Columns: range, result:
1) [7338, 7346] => 22.44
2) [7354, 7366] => 21.58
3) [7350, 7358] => 21.66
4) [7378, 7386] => 22.04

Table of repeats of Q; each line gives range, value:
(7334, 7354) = 22.1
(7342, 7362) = 21.7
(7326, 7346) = 22.1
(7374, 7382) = 22.1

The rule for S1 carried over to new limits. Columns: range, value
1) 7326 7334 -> 21.8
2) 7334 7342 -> 22.3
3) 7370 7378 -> 22.1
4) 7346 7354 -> 21.8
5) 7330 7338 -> 22.1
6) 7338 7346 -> 22.4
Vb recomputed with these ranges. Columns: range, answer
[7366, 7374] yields 21.9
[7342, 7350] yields 22.1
